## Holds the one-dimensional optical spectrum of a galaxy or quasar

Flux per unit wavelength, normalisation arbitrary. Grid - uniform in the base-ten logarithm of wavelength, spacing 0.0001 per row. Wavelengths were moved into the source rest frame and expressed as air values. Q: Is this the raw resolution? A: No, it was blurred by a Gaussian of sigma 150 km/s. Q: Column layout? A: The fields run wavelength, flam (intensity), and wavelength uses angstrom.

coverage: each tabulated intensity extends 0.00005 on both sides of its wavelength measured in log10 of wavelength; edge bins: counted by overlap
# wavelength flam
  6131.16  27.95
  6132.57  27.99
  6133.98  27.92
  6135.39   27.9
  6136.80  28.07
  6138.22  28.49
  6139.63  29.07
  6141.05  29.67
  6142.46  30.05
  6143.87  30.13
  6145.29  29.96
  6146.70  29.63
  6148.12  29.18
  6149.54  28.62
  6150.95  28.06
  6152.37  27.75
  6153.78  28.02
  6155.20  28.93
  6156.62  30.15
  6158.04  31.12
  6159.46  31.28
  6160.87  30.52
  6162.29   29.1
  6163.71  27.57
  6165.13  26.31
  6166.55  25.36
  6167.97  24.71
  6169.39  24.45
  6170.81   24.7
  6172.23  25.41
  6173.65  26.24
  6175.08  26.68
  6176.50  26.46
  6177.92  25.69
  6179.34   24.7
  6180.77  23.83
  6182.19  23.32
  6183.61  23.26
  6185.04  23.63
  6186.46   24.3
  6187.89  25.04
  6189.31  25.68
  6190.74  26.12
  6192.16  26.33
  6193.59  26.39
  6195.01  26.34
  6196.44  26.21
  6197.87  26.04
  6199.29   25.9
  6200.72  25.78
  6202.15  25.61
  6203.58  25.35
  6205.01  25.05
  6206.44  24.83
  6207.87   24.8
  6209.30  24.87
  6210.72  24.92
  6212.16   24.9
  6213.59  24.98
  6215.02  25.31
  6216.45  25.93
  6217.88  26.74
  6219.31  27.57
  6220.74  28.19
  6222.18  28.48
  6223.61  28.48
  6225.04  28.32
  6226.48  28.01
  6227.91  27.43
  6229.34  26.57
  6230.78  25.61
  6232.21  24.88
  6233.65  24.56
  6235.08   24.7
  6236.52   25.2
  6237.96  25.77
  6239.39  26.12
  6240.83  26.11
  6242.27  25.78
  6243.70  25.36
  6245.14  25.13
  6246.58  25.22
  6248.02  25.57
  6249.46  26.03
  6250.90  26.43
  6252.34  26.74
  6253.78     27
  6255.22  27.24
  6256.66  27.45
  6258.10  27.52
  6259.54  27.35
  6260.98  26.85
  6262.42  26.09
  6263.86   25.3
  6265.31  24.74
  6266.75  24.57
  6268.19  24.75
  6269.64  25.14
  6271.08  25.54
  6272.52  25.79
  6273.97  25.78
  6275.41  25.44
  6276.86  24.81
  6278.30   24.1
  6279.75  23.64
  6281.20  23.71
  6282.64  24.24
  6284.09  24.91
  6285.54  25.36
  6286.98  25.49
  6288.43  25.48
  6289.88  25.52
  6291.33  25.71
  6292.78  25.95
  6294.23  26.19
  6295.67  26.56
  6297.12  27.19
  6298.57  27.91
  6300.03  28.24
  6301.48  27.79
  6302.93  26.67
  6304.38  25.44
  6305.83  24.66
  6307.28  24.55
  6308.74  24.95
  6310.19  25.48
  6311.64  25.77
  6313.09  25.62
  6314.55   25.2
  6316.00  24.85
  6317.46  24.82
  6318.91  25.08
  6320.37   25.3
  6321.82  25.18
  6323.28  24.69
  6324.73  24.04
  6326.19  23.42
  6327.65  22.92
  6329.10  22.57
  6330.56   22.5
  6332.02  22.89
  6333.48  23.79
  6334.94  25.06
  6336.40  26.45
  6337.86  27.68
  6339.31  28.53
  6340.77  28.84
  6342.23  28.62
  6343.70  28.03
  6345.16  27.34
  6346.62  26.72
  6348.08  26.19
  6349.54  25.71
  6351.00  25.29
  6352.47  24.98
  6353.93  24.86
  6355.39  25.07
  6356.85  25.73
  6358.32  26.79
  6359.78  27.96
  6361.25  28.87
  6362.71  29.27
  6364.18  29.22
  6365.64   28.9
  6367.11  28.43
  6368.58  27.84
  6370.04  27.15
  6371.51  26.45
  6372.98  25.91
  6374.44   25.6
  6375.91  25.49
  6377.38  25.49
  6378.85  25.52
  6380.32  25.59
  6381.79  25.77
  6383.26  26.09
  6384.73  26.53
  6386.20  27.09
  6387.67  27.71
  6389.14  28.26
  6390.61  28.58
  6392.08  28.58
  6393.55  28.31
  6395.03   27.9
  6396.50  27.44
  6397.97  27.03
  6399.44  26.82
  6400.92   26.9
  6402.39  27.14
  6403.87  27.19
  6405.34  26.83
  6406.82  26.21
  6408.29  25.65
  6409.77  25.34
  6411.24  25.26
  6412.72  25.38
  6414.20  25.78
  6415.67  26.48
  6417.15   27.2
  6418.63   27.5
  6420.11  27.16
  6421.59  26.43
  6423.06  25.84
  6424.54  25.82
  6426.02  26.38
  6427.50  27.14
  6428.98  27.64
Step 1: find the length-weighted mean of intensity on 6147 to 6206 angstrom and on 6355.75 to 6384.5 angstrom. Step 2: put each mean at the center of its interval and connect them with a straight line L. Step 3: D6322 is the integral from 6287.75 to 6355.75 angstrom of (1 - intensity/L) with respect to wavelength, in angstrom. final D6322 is 2.9 angstrom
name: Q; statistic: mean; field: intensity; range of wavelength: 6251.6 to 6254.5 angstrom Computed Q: 26.9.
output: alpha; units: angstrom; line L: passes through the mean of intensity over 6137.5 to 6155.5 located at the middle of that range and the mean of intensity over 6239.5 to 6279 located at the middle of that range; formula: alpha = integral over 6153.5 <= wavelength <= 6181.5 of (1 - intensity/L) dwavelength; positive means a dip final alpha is 1.40 angstrom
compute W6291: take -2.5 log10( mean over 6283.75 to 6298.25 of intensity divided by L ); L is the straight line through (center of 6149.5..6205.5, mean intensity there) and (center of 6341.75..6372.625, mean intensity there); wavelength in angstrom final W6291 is 0.04 mag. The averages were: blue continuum 26.4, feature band 25.9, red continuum 27.1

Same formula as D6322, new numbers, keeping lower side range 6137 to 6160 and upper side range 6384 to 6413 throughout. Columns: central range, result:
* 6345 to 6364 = 0.60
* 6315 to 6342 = 2.61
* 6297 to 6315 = 1.16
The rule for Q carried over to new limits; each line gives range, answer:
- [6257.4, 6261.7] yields 27.3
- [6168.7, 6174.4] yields 25.2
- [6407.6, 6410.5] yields 25.5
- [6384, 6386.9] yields 26.8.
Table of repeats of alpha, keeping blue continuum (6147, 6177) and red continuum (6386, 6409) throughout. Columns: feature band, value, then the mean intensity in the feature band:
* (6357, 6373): -0.29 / 27.9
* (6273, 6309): 2.47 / 25.6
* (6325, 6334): 1.44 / 23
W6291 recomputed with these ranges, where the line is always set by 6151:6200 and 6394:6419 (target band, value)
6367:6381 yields 0.013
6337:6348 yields -0.052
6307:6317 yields 0.055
